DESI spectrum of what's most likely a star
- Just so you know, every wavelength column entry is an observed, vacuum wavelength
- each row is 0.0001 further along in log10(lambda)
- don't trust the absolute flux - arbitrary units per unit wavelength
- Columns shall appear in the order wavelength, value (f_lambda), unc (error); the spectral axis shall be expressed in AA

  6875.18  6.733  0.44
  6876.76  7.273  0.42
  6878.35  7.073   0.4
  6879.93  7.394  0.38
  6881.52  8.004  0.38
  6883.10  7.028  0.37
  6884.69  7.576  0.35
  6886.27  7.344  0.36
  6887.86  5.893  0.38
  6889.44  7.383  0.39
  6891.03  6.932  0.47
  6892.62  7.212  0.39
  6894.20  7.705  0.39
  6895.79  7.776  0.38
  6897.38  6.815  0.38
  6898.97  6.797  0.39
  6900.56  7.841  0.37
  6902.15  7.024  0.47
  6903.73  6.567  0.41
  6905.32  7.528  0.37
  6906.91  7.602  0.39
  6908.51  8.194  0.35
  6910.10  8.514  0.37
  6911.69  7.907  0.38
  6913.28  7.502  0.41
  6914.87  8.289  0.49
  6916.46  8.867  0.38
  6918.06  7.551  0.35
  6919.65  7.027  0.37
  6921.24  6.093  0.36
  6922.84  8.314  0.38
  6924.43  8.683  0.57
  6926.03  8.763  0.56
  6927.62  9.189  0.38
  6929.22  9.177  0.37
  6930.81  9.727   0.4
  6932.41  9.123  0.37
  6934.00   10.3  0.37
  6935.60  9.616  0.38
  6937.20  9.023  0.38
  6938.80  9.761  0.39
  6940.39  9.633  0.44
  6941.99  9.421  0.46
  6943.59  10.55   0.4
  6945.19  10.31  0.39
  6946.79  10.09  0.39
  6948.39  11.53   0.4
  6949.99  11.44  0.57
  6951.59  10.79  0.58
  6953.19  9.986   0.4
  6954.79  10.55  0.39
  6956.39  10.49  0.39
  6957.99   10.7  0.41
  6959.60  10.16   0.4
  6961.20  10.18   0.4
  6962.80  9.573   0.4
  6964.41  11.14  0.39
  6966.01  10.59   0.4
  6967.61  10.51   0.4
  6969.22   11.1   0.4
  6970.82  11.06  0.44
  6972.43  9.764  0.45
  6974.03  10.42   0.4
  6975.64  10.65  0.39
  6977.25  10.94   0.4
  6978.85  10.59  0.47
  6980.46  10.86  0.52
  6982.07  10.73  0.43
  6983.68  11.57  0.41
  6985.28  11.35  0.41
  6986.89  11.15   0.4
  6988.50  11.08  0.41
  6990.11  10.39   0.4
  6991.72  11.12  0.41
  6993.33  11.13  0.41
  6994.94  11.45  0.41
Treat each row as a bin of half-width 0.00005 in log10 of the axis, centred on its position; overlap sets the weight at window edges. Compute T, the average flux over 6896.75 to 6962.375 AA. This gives 8.98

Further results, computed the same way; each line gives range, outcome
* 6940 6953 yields 10.5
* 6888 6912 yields 7.4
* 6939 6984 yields 10.5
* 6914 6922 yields 7.57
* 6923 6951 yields 9.76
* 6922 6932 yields 8.97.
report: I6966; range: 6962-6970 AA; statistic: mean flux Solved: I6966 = 10.6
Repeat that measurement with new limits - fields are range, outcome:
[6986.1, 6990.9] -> 10.9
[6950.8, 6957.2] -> 10.5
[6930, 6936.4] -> 9.7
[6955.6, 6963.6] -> 10.2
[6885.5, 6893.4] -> 6.95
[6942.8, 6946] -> 10.4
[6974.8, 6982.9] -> 10.7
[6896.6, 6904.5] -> 7.02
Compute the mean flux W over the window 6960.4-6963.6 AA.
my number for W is 9.89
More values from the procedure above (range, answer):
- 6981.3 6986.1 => 11.2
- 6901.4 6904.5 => 6.81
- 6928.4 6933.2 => 9.34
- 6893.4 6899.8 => 7.28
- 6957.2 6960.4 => 10.4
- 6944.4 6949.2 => 10.6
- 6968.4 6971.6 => 11.1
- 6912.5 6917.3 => 8.21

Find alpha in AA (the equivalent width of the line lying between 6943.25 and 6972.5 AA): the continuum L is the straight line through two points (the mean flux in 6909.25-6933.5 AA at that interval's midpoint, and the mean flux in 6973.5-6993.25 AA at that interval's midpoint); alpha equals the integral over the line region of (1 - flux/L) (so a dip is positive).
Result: -2.2 AA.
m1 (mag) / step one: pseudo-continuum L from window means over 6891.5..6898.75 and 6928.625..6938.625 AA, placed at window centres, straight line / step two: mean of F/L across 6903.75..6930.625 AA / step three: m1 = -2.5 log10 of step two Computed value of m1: 0.07 mag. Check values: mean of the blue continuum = 7.31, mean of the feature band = 8.07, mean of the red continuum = 9.52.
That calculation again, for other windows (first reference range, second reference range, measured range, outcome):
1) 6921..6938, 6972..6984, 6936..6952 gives -0.079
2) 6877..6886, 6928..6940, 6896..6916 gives 0.112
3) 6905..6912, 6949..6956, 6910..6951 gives 0.030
